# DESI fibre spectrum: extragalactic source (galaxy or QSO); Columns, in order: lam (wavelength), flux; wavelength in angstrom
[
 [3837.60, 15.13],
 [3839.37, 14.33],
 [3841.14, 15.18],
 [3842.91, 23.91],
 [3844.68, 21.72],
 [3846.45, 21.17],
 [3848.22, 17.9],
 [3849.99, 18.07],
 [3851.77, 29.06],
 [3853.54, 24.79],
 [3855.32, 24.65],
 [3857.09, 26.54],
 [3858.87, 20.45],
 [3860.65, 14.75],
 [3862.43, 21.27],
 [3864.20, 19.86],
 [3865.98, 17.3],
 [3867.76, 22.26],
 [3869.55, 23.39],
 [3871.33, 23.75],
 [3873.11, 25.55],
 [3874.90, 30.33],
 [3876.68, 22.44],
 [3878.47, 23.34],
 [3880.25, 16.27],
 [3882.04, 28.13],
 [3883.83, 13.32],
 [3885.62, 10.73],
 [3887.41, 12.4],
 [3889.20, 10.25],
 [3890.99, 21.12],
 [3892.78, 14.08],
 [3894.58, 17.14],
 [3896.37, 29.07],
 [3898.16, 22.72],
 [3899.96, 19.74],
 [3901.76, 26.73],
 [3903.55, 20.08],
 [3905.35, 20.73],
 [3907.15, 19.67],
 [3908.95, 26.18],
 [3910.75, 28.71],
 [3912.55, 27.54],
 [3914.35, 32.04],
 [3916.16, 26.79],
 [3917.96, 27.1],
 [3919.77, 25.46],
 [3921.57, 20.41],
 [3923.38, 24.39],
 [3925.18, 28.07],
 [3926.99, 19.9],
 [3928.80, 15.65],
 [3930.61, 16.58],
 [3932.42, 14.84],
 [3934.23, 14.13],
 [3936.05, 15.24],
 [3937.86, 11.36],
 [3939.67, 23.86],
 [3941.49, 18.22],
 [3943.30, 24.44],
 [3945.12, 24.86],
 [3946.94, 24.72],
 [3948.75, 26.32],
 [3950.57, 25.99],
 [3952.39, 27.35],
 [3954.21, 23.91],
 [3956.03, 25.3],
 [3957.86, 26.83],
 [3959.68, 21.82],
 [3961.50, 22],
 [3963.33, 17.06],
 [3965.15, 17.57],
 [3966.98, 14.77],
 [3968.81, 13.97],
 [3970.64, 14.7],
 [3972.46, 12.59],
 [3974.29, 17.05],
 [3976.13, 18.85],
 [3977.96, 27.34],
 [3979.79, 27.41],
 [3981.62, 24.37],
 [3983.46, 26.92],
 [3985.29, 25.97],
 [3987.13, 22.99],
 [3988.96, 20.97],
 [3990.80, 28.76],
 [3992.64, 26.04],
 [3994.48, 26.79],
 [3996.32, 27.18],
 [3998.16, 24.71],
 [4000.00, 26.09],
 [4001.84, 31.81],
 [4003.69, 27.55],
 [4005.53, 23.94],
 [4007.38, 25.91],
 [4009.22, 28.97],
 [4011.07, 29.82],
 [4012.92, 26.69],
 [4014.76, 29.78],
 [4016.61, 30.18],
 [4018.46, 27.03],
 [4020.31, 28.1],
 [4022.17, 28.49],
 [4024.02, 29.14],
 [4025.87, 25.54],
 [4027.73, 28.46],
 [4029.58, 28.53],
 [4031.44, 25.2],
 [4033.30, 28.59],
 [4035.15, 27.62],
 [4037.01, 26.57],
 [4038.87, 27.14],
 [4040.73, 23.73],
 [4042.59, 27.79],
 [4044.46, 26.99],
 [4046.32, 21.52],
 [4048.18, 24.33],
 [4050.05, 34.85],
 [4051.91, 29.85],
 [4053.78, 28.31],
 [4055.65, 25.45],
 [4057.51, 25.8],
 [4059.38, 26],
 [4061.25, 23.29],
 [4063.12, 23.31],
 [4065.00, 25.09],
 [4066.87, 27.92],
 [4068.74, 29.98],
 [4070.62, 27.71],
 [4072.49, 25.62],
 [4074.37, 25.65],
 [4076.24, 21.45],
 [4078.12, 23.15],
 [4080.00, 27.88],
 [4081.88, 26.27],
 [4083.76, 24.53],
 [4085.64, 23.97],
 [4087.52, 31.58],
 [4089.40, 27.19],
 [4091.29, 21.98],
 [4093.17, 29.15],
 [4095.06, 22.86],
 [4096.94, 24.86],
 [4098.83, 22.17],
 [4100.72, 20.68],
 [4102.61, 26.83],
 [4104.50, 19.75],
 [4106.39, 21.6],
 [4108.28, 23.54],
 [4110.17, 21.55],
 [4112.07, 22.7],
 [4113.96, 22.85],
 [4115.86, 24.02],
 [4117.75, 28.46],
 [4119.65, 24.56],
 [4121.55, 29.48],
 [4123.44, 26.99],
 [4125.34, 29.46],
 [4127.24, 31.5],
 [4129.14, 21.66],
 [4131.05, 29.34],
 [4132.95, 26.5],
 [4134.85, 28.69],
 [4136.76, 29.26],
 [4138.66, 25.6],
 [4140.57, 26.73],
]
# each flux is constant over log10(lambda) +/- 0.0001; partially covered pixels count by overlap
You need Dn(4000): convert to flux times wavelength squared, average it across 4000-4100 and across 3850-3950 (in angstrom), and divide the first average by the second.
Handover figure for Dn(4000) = 1.33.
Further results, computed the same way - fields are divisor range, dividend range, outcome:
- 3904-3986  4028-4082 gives 1.27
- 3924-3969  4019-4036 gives 1.39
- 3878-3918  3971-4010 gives 1.21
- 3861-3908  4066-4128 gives 1.38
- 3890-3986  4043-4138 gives 1.27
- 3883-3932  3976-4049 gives 1.32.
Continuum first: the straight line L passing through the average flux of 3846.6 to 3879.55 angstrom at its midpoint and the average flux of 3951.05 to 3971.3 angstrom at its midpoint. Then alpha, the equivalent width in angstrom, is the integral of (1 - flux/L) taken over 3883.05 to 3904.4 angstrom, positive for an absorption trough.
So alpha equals 3.65 angstrom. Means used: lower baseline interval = 22.5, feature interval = 18.1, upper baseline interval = 20.7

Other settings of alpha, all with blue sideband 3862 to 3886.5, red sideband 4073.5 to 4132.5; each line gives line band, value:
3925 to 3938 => 3.2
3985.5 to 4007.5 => -2.6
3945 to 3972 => 1.3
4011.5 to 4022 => -2.1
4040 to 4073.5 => -3.1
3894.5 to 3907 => -0.4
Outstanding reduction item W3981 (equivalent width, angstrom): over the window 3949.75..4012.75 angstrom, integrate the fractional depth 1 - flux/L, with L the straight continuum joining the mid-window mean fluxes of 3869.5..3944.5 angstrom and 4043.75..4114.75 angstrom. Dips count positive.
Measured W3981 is -1.91 angstrom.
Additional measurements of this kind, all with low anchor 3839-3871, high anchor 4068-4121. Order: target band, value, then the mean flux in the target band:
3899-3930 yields -2.8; 24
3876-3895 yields 3.9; 17.1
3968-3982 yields 2.2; 19.4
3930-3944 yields 3.2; 17.2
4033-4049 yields -1.4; 26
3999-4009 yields -1.6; 27.2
